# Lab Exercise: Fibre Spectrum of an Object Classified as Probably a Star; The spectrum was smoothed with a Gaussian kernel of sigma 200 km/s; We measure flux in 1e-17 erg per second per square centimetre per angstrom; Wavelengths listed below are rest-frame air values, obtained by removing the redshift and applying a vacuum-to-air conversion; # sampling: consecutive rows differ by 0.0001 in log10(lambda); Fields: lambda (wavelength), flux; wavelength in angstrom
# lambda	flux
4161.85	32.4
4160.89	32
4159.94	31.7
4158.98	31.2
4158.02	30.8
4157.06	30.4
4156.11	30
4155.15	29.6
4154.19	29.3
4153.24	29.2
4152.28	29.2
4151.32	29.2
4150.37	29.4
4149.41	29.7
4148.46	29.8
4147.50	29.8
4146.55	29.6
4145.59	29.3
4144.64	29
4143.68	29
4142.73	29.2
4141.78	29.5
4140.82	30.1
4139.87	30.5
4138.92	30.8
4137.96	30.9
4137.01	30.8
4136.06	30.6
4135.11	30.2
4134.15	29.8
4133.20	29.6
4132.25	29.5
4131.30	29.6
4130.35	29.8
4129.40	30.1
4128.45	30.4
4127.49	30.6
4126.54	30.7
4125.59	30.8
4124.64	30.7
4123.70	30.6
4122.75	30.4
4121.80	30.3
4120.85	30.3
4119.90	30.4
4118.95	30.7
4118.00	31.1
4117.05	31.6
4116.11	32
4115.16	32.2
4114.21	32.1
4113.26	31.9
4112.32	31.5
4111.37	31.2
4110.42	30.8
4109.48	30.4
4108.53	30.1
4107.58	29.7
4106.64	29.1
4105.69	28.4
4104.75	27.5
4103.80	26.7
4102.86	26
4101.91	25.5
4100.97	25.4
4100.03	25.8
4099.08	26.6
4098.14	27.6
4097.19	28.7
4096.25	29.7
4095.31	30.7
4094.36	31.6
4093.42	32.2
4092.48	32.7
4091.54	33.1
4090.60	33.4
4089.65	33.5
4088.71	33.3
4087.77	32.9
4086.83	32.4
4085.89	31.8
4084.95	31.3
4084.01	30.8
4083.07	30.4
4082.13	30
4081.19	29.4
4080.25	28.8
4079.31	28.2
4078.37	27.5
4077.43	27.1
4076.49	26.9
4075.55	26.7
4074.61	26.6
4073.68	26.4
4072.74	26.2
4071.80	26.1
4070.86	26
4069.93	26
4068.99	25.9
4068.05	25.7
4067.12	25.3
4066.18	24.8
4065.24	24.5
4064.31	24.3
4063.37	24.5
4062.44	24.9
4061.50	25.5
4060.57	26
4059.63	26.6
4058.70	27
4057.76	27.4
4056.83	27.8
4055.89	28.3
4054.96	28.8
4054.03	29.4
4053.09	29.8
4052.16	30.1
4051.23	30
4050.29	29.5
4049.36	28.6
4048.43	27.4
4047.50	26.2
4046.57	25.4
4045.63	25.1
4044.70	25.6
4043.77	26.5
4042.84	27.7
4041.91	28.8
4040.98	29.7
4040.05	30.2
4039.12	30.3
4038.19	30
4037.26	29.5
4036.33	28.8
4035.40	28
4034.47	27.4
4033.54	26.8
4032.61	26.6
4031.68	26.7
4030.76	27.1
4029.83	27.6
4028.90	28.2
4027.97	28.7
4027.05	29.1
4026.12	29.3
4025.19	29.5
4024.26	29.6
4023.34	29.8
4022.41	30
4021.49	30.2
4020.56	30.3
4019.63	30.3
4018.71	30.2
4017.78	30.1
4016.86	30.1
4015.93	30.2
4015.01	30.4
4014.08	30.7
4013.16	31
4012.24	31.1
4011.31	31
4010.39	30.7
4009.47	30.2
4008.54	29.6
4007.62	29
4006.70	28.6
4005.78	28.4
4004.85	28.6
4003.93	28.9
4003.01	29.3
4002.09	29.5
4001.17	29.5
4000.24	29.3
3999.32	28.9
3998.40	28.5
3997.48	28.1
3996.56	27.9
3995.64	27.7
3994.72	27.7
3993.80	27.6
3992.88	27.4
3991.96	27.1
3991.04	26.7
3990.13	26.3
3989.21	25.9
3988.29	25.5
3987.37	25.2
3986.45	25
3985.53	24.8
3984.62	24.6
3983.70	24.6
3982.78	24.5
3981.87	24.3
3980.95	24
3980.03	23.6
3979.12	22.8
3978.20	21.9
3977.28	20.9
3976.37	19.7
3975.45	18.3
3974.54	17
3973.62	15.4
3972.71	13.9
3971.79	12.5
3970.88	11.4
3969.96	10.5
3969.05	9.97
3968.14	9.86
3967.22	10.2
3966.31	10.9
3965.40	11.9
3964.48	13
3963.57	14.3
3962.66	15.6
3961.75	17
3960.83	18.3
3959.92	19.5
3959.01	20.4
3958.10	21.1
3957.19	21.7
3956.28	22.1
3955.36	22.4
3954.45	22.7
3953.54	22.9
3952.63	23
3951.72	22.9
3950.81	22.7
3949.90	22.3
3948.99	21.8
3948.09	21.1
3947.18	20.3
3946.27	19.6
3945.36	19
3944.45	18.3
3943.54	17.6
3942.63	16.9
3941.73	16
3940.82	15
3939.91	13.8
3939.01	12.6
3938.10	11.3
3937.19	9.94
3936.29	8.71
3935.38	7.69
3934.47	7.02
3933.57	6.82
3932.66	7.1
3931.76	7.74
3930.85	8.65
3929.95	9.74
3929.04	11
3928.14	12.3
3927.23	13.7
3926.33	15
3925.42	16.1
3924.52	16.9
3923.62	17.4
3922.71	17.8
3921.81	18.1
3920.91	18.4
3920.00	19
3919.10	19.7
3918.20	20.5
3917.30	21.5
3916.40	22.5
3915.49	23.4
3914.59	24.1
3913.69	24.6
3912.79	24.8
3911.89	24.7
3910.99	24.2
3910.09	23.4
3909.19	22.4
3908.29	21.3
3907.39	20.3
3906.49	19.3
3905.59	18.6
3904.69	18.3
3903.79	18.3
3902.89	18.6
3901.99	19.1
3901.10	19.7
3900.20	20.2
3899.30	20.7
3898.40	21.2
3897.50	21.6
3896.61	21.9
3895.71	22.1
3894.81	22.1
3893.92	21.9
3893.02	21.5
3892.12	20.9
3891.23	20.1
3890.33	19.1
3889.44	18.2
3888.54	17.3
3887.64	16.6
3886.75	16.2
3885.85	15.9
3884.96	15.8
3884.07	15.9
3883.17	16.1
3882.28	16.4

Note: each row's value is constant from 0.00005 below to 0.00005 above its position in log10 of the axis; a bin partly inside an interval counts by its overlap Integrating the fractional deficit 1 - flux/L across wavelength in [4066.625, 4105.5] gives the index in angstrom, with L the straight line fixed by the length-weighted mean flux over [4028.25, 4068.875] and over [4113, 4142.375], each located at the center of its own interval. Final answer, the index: 0.2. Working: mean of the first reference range 27.4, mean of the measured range 28.7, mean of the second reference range 30.6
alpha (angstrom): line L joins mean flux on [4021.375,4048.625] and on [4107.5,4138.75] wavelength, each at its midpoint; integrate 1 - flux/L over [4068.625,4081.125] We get 1.0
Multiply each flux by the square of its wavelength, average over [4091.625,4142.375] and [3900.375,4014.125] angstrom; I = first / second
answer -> 1.58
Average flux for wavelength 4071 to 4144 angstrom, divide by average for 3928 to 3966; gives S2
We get 1.86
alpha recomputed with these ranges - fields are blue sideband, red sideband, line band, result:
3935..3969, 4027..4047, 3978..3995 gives -2.99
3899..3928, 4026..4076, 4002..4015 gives -2.46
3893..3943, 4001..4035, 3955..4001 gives 6.97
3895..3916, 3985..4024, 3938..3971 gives 9.98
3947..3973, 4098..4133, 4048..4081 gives -1.76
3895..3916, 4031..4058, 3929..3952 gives 8.70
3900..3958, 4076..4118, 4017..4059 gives -4.66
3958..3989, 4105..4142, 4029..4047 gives -3.24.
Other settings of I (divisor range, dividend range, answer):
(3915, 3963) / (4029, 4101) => 1.78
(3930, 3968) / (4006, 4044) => 1.90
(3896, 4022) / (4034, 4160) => 1.48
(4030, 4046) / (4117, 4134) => 1.13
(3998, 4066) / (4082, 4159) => 1.10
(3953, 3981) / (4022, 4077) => 1.66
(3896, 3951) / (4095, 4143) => 1.87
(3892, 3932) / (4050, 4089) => 1.57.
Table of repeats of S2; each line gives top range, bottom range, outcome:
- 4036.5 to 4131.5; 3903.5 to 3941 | 1.75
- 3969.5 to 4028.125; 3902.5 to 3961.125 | 1.47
